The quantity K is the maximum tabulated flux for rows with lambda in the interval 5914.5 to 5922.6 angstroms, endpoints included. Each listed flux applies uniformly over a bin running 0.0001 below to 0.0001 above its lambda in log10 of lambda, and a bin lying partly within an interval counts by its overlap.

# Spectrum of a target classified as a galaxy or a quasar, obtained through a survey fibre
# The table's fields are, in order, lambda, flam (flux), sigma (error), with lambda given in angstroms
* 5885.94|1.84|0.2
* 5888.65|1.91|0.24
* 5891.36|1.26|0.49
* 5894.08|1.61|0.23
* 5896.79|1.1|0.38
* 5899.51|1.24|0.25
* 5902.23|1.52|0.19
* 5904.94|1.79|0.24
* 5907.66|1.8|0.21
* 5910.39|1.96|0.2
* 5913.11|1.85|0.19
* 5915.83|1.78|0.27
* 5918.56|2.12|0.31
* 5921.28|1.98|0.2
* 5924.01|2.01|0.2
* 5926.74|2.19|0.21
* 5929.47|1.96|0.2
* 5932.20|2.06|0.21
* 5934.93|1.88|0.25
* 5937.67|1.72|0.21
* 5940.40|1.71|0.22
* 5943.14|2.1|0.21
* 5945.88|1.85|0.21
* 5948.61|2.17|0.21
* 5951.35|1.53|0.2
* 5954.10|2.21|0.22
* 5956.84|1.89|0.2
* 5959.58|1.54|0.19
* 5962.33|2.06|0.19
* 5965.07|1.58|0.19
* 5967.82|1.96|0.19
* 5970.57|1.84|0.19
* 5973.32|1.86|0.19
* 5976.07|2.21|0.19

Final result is 2.12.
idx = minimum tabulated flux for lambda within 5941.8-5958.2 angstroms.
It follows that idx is 1.53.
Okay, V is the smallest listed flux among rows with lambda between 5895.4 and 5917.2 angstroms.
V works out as 1.1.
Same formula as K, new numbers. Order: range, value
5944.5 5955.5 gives 2.21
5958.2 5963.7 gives 2.06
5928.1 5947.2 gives 2.1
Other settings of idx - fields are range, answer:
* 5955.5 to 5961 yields 1.54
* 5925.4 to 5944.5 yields 1.71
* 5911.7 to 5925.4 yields 1.78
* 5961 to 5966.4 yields 1.58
